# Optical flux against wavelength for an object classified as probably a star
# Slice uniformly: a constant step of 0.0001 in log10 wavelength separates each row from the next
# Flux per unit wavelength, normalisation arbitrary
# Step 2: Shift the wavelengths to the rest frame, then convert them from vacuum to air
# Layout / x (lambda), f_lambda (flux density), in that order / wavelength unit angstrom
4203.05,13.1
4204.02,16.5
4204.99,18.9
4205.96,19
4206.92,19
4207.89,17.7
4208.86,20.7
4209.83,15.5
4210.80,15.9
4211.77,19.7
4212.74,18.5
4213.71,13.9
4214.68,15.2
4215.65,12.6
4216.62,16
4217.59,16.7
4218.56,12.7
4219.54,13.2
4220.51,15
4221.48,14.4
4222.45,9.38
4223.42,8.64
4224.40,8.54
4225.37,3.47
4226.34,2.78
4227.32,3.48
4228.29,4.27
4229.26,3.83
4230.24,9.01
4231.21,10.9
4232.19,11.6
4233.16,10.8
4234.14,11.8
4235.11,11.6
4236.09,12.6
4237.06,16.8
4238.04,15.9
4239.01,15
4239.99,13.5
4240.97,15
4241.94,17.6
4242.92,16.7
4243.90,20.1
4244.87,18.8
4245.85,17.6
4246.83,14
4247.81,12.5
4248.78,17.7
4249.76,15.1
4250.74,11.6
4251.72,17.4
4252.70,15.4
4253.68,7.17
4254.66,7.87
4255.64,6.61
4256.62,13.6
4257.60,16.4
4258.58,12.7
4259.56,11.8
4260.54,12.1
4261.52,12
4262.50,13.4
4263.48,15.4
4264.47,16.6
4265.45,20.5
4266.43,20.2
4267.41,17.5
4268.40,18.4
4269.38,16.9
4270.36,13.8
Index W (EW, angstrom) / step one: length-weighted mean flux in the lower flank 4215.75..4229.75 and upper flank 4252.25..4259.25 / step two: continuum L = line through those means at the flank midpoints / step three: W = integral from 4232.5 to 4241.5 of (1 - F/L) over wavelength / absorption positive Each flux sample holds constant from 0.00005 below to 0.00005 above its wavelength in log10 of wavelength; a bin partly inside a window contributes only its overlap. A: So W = -2.9 angstrom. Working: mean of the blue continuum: 9.54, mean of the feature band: 13.7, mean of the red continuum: 11.4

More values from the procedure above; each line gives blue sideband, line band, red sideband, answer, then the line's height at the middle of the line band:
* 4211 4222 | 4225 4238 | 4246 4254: 5.06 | 14.8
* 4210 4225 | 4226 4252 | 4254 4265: 0.49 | 13.2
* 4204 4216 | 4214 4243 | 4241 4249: 9.22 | 17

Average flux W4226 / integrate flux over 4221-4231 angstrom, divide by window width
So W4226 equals 6.89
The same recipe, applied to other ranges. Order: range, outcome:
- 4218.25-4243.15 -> 11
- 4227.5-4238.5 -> 10.6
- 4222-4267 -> 12.6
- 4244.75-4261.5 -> 13.3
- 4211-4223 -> 14.8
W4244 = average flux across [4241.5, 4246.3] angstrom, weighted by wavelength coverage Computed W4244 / 18.2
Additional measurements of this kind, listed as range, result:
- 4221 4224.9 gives 10.2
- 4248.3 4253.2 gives 15.4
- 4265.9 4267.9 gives 18.9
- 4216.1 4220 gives 14.6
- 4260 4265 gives 13.9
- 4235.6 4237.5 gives 14.7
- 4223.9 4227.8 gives 4.57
